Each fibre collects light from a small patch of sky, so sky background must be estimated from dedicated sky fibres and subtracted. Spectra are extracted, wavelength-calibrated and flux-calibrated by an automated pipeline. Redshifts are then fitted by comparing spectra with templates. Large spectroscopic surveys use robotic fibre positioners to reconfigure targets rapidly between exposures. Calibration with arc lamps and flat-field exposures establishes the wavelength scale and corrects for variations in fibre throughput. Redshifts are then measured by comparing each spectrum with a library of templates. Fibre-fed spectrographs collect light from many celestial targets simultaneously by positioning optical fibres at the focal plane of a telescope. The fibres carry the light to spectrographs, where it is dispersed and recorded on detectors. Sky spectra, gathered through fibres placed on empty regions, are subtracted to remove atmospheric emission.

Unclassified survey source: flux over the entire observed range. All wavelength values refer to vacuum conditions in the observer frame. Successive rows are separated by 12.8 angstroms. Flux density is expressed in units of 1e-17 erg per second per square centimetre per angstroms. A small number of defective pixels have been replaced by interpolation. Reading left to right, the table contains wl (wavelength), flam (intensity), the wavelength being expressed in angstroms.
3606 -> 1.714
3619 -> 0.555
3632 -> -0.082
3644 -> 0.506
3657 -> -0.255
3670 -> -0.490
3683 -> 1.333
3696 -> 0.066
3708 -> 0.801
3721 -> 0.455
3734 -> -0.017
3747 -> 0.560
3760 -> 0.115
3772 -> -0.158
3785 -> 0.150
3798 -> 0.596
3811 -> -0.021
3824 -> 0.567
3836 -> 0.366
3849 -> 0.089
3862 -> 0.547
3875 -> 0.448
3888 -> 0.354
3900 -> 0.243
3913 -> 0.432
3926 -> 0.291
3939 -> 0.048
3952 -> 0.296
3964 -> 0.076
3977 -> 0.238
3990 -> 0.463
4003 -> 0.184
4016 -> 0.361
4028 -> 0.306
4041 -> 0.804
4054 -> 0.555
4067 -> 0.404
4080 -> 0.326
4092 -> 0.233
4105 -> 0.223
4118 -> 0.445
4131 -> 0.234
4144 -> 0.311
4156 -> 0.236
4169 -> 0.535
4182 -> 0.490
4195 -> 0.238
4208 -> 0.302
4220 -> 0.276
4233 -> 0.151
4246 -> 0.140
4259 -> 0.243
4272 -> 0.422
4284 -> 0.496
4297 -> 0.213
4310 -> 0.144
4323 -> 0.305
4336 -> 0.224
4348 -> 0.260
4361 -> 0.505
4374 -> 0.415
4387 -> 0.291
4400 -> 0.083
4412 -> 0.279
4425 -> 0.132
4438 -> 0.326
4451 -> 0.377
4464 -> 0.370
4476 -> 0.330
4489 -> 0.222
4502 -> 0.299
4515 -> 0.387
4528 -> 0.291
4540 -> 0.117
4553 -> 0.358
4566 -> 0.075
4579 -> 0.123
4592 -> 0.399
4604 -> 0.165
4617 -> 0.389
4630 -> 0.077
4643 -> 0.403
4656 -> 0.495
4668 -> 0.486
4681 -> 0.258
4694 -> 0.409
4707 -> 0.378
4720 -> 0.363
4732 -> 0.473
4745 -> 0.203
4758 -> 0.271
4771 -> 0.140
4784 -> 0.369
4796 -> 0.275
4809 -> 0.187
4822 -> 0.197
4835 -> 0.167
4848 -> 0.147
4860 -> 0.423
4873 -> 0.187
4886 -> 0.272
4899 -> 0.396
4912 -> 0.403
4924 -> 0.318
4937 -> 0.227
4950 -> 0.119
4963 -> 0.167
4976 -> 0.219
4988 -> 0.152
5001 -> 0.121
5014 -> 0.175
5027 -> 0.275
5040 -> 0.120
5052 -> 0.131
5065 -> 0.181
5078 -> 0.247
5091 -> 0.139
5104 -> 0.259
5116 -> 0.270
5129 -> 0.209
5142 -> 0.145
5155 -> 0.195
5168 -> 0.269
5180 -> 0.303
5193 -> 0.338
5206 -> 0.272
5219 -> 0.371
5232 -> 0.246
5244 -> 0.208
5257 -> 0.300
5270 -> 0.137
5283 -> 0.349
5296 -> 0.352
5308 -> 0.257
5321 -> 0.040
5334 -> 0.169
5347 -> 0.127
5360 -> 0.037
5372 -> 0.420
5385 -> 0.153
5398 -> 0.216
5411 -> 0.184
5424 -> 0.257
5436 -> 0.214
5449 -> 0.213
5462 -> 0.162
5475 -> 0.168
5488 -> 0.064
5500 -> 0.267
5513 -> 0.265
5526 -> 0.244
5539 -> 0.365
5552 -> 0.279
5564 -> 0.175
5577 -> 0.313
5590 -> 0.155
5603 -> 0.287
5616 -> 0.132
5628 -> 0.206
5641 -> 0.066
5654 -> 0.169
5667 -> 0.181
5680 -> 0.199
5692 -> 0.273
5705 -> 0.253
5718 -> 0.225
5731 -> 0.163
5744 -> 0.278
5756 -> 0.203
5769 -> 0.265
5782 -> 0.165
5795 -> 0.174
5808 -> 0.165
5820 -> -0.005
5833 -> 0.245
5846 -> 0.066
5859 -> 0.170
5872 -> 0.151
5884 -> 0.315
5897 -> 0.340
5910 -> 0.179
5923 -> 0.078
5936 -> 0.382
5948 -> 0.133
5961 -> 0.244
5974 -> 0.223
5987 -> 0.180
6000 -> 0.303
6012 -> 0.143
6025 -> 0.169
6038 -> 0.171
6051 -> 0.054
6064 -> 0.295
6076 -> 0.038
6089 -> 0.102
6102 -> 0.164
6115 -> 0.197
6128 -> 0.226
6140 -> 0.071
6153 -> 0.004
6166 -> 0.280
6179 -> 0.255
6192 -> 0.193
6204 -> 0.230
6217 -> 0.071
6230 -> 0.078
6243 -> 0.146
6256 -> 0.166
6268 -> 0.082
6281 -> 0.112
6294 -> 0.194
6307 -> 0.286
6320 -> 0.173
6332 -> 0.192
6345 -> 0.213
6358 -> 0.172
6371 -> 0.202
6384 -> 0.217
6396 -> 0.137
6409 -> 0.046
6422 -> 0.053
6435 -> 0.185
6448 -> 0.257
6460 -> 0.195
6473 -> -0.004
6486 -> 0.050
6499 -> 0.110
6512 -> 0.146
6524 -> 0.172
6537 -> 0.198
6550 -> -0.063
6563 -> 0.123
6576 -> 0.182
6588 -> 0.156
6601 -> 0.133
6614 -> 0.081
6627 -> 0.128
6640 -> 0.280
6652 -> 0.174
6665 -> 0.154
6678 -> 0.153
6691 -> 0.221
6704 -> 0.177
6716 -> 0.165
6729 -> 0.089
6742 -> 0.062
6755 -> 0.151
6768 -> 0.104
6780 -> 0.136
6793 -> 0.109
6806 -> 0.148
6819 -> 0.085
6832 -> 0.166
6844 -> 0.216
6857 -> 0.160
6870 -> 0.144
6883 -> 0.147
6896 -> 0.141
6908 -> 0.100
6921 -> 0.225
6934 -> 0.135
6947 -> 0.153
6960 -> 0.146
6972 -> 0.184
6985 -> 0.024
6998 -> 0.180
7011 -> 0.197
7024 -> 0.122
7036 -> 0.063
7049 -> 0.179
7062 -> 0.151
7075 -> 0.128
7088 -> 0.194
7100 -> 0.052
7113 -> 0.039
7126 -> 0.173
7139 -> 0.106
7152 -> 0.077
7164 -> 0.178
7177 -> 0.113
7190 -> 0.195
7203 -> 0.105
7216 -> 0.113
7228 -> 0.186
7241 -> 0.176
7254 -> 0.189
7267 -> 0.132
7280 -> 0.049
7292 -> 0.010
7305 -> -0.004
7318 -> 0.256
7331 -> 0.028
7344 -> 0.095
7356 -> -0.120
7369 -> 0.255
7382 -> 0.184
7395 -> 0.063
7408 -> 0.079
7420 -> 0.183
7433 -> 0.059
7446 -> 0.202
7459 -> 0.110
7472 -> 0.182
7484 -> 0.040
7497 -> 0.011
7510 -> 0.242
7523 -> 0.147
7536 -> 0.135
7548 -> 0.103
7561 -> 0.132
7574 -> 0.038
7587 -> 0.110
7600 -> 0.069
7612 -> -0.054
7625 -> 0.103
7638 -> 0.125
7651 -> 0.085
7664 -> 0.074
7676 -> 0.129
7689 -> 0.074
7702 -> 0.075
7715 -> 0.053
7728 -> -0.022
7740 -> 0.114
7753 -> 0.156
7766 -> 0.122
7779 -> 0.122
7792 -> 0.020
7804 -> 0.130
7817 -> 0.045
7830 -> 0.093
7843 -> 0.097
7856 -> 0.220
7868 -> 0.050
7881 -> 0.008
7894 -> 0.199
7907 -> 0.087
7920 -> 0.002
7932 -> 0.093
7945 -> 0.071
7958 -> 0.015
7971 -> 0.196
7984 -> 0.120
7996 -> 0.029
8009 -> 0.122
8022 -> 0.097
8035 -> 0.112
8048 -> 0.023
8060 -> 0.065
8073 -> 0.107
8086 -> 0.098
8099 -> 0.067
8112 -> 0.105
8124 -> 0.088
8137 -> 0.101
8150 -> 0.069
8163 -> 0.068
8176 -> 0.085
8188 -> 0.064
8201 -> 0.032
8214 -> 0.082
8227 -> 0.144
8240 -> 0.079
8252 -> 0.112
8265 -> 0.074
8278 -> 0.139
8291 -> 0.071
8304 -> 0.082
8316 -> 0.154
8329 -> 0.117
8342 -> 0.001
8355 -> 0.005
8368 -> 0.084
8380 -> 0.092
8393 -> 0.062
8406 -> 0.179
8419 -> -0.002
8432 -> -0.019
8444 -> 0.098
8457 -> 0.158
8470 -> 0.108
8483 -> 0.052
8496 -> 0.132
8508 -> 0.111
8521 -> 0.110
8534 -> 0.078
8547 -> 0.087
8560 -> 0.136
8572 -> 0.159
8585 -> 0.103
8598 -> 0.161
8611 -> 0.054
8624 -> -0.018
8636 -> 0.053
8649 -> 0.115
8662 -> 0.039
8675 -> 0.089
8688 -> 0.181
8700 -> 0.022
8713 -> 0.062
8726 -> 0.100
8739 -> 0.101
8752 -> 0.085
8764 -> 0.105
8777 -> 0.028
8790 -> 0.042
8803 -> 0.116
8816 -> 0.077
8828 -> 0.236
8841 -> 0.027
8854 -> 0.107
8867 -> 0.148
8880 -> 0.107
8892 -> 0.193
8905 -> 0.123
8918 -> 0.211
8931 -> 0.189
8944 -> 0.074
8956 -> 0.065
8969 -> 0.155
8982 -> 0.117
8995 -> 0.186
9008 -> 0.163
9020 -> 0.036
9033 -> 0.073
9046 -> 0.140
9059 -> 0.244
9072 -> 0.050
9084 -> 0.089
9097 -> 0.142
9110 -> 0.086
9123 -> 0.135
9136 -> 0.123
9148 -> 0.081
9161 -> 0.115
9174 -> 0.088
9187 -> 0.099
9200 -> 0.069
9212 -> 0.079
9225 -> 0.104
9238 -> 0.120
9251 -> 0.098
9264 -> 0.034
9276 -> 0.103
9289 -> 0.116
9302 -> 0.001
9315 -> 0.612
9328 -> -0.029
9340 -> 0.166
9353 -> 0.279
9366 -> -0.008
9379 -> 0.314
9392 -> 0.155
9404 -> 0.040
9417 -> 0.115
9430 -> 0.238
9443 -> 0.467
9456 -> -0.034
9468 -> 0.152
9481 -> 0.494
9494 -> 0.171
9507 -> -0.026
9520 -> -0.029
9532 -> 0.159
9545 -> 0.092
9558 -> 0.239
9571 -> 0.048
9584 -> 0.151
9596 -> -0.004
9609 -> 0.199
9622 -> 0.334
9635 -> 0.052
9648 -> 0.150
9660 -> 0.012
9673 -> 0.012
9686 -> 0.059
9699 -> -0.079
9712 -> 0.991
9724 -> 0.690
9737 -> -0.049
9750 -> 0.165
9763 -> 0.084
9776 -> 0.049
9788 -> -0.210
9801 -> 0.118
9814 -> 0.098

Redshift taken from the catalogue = 1.606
